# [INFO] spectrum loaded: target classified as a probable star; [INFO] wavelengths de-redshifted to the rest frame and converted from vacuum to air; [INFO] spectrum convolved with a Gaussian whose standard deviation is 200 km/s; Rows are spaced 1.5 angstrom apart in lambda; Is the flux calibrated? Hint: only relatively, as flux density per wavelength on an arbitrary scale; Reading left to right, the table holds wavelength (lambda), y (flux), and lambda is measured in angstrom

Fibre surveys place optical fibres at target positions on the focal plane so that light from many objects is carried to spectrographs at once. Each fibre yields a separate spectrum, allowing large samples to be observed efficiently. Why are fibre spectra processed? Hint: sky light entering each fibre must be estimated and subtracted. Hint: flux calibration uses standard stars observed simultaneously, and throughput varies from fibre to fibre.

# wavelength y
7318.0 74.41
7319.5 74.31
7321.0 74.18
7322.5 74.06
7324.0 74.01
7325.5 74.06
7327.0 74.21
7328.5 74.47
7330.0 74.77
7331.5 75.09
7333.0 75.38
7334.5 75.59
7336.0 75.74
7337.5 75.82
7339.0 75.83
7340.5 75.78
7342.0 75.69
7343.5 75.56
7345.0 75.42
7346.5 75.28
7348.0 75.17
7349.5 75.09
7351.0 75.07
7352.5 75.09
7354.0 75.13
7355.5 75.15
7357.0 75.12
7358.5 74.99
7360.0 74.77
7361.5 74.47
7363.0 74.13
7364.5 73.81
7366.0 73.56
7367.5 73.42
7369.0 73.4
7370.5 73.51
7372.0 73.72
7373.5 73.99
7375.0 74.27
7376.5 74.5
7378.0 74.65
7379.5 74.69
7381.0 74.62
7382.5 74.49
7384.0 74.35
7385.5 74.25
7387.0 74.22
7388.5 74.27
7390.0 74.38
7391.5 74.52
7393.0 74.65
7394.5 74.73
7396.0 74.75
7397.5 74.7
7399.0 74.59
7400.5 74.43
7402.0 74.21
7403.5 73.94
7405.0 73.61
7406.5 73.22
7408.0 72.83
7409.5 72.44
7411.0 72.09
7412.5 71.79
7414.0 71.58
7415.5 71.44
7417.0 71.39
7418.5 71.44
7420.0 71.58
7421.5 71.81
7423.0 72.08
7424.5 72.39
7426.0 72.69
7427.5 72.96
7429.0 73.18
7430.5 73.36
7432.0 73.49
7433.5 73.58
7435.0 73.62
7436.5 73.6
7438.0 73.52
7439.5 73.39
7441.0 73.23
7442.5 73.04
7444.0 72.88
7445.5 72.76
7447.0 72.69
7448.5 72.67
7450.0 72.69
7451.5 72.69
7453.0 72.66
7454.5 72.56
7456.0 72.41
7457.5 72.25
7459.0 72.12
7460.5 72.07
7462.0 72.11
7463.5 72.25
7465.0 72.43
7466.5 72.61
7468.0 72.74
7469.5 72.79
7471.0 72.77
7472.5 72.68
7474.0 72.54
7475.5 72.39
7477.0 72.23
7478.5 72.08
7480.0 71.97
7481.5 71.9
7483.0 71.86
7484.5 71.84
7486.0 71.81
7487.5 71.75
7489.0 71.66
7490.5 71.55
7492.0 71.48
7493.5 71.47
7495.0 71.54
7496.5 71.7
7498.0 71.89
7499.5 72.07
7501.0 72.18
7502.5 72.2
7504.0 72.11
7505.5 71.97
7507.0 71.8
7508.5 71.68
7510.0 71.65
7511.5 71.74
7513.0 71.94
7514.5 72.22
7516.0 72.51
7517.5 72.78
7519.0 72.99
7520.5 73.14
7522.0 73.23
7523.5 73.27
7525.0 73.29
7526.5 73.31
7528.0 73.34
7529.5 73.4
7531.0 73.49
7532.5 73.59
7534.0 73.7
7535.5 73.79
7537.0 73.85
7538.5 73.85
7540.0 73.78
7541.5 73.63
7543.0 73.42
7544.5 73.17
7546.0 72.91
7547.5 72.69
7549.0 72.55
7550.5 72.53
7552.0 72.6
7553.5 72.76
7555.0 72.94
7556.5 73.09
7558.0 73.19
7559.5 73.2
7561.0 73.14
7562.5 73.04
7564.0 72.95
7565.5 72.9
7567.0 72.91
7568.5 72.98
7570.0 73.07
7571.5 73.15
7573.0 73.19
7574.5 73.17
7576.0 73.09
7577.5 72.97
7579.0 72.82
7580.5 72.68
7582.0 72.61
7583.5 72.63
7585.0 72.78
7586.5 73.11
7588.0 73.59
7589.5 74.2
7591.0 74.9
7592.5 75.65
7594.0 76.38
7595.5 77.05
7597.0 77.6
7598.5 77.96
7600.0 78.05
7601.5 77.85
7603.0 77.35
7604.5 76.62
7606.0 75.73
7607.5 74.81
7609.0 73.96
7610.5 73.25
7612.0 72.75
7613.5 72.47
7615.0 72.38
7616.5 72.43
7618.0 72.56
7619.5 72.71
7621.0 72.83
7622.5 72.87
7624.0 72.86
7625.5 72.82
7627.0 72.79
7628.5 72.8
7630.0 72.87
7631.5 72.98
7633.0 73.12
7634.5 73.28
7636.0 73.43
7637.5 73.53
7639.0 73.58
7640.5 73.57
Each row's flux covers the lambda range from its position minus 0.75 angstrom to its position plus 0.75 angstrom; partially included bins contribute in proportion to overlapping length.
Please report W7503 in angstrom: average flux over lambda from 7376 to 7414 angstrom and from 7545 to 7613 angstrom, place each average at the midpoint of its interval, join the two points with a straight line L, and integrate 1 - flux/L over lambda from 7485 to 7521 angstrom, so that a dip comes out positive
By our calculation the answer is 1.0 angstrom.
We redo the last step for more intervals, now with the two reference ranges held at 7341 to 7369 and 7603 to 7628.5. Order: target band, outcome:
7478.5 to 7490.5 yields 0.4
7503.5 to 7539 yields 0.5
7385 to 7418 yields 0.5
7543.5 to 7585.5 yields 0.5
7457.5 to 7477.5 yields 0.5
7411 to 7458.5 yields 1.1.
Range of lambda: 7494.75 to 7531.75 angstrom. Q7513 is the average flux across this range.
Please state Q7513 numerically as 72.5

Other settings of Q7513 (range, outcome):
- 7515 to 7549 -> 73.3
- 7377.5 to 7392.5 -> 74.4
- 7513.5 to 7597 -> 73.4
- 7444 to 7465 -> 72.5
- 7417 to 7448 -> 72.8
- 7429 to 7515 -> 72.4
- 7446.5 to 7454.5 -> 72.7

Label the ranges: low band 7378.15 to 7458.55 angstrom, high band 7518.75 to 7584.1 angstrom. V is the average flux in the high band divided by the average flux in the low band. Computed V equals 1.00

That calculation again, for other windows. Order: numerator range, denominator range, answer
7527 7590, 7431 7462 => 1.00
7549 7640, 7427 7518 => 1.02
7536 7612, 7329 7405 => 0.99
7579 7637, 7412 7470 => 1.02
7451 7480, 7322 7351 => 0.96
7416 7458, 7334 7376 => 0.97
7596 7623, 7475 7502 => 1.04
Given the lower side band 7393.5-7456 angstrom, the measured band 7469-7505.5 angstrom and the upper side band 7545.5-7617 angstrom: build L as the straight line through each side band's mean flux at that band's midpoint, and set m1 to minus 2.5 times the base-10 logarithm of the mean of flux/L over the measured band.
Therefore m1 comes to 0.020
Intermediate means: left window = 73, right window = 73.9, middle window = 72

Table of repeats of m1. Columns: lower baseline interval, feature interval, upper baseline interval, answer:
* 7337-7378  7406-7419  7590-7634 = 0.04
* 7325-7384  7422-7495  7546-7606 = 0.03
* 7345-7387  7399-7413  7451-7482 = 0.01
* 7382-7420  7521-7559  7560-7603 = 0.01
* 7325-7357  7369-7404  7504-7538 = 0.00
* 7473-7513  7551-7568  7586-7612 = 0.02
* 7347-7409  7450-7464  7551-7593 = 0.02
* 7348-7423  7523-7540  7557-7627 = 0.01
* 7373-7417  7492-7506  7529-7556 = 0.02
